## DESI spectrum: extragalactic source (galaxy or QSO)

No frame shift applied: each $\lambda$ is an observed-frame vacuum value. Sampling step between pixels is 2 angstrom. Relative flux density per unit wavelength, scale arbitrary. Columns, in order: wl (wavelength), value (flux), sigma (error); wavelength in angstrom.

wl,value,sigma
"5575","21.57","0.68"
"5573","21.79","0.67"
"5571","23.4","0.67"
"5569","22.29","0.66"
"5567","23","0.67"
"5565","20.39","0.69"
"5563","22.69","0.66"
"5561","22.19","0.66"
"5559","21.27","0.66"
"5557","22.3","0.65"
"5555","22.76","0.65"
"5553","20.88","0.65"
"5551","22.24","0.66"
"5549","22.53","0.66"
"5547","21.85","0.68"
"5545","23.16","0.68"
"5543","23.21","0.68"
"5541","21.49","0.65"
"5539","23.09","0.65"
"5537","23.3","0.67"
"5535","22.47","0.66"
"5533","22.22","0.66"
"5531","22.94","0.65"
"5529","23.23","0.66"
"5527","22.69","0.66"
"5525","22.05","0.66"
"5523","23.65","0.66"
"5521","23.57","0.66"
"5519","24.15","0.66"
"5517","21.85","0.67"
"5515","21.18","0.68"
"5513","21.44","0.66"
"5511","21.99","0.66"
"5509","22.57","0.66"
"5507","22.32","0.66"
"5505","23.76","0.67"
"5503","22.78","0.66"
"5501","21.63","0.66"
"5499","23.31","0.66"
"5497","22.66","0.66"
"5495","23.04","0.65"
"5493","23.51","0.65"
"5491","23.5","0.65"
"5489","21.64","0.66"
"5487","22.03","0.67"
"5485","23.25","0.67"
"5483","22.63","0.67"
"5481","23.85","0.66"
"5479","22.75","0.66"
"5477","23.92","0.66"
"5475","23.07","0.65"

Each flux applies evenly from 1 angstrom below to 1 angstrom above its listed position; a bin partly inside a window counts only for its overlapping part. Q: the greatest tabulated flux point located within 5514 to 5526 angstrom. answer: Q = 24.15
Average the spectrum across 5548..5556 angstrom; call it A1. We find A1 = 22.1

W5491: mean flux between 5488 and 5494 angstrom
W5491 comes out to 22.9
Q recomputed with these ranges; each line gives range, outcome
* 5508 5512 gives 22.57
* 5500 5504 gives 22.78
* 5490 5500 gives 23.51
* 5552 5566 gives 22.76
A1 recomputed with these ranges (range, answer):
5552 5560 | 21.8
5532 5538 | 22.7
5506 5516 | 21.9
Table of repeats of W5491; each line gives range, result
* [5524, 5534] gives 22.6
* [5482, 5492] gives 22.6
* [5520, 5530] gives 23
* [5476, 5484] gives 23.3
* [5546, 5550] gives 22.2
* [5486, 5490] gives 21.8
